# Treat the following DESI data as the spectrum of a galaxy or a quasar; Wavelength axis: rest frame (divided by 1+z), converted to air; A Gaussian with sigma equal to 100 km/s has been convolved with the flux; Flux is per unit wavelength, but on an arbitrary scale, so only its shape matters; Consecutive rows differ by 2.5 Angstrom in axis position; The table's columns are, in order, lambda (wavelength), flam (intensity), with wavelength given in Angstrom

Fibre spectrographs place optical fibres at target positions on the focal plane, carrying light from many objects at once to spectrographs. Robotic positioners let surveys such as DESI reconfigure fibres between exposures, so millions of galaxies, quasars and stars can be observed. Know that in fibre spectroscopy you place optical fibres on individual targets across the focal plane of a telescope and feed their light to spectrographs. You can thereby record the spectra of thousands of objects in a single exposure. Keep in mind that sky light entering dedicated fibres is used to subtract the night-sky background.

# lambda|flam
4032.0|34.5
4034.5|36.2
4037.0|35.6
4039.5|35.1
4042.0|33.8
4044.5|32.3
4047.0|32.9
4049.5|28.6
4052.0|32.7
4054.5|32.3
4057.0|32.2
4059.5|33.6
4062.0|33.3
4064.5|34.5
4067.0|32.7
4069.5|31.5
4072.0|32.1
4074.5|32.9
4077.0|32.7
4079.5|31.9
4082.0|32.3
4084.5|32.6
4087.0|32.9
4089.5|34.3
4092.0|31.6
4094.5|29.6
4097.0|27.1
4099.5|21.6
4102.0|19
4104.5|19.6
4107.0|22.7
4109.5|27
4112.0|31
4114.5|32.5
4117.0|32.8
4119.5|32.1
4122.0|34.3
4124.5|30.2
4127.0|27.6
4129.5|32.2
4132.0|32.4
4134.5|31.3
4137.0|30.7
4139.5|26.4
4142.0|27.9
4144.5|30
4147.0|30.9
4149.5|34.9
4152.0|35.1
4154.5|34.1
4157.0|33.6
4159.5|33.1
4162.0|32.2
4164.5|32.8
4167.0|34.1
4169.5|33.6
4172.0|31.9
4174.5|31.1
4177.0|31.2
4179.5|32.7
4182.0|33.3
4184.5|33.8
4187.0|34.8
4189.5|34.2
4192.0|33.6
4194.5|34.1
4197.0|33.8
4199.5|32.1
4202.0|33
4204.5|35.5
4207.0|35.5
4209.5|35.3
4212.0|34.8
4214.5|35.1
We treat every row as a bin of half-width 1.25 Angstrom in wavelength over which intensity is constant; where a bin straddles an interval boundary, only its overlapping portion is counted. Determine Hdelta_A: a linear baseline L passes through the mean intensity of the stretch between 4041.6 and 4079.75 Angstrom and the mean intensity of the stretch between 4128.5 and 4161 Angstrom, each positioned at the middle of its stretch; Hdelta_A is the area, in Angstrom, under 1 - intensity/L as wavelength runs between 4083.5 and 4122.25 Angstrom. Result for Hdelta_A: 4.2 Angstrom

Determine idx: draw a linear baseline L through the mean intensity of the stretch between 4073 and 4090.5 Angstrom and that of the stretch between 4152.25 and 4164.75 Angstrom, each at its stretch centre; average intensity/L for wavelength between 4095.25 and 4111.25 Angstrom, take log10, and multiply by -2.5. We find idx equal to 0.38 mag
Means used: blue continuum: 32.8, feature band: 23.3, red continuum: 33.3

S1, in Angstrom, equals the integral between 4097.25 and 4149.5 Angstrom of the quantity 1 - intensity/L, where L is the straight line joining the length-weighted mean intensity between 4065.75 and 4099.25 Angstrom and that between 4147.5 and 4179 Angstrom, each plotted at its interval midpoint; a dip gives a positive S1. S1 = 5.8 Angstrom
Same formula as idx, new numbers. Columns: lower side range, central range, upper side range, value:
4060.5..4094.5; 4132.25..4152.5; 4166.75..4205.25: 0.07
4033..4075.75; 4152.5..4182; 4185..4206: 0.03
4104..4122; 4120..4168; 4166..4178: -0.03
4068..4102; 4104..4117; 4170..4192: 0.14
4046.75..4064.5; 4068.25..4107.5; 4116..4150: 0.09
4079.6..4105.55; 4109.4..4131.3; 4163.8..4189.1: -0.05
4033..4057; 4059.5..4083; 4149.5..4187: 0.02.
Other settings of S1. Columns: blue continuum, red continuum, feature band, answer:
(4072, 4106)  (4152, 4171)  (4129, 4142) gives 0.7 Angstrom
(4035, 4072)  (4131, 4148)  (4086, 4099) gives 0.4 Angstrom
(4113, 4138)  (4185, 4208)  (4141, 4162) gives 0.0 Angstrom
